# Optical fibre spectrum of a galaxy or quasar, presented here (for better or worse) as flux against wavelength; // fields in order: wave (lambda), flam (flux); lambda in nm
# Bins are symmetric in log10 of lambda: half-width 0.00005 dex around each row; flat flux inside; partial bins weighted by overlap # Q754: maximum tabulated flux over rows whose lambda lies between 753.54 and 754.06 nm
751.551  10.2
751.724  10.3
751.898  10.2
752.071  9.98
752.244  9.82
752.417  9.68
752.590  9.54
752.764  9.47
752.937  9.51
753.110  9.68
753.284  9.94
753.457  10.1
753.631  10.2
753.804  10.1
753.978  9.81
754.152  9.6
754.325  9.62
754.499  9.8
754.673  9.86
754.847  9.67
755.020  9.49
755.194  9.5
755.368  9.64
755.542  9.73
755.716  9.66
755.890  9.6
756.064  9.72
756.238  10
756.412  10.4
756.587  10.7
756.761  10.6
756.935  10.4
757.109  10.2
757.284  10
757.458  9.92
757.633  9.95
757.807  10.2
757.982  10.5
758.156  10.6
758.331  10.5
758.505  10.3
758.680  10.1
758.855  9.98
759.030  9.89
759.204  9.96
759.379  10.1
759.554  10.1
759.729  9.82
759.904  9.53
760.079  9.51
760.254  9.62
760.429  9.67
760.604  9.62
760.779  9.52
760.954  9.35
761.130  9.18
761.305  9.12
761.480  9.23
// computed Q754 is 10.2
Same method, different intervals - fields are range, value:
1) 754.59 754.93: 9.86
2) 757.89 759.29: 10.6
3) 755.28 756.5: 10.4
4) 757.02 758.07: 10.5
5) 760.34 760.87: 9.67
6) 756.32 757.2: 10.7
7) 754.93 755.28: 9.5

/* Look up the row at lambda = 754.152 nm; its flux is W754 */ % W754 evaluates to 9.6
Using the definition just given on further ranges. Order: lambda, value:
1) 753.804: 10.1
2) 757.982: 10.5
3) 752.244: 9.82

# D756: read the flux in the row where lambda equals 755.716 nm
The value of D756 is 9.66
